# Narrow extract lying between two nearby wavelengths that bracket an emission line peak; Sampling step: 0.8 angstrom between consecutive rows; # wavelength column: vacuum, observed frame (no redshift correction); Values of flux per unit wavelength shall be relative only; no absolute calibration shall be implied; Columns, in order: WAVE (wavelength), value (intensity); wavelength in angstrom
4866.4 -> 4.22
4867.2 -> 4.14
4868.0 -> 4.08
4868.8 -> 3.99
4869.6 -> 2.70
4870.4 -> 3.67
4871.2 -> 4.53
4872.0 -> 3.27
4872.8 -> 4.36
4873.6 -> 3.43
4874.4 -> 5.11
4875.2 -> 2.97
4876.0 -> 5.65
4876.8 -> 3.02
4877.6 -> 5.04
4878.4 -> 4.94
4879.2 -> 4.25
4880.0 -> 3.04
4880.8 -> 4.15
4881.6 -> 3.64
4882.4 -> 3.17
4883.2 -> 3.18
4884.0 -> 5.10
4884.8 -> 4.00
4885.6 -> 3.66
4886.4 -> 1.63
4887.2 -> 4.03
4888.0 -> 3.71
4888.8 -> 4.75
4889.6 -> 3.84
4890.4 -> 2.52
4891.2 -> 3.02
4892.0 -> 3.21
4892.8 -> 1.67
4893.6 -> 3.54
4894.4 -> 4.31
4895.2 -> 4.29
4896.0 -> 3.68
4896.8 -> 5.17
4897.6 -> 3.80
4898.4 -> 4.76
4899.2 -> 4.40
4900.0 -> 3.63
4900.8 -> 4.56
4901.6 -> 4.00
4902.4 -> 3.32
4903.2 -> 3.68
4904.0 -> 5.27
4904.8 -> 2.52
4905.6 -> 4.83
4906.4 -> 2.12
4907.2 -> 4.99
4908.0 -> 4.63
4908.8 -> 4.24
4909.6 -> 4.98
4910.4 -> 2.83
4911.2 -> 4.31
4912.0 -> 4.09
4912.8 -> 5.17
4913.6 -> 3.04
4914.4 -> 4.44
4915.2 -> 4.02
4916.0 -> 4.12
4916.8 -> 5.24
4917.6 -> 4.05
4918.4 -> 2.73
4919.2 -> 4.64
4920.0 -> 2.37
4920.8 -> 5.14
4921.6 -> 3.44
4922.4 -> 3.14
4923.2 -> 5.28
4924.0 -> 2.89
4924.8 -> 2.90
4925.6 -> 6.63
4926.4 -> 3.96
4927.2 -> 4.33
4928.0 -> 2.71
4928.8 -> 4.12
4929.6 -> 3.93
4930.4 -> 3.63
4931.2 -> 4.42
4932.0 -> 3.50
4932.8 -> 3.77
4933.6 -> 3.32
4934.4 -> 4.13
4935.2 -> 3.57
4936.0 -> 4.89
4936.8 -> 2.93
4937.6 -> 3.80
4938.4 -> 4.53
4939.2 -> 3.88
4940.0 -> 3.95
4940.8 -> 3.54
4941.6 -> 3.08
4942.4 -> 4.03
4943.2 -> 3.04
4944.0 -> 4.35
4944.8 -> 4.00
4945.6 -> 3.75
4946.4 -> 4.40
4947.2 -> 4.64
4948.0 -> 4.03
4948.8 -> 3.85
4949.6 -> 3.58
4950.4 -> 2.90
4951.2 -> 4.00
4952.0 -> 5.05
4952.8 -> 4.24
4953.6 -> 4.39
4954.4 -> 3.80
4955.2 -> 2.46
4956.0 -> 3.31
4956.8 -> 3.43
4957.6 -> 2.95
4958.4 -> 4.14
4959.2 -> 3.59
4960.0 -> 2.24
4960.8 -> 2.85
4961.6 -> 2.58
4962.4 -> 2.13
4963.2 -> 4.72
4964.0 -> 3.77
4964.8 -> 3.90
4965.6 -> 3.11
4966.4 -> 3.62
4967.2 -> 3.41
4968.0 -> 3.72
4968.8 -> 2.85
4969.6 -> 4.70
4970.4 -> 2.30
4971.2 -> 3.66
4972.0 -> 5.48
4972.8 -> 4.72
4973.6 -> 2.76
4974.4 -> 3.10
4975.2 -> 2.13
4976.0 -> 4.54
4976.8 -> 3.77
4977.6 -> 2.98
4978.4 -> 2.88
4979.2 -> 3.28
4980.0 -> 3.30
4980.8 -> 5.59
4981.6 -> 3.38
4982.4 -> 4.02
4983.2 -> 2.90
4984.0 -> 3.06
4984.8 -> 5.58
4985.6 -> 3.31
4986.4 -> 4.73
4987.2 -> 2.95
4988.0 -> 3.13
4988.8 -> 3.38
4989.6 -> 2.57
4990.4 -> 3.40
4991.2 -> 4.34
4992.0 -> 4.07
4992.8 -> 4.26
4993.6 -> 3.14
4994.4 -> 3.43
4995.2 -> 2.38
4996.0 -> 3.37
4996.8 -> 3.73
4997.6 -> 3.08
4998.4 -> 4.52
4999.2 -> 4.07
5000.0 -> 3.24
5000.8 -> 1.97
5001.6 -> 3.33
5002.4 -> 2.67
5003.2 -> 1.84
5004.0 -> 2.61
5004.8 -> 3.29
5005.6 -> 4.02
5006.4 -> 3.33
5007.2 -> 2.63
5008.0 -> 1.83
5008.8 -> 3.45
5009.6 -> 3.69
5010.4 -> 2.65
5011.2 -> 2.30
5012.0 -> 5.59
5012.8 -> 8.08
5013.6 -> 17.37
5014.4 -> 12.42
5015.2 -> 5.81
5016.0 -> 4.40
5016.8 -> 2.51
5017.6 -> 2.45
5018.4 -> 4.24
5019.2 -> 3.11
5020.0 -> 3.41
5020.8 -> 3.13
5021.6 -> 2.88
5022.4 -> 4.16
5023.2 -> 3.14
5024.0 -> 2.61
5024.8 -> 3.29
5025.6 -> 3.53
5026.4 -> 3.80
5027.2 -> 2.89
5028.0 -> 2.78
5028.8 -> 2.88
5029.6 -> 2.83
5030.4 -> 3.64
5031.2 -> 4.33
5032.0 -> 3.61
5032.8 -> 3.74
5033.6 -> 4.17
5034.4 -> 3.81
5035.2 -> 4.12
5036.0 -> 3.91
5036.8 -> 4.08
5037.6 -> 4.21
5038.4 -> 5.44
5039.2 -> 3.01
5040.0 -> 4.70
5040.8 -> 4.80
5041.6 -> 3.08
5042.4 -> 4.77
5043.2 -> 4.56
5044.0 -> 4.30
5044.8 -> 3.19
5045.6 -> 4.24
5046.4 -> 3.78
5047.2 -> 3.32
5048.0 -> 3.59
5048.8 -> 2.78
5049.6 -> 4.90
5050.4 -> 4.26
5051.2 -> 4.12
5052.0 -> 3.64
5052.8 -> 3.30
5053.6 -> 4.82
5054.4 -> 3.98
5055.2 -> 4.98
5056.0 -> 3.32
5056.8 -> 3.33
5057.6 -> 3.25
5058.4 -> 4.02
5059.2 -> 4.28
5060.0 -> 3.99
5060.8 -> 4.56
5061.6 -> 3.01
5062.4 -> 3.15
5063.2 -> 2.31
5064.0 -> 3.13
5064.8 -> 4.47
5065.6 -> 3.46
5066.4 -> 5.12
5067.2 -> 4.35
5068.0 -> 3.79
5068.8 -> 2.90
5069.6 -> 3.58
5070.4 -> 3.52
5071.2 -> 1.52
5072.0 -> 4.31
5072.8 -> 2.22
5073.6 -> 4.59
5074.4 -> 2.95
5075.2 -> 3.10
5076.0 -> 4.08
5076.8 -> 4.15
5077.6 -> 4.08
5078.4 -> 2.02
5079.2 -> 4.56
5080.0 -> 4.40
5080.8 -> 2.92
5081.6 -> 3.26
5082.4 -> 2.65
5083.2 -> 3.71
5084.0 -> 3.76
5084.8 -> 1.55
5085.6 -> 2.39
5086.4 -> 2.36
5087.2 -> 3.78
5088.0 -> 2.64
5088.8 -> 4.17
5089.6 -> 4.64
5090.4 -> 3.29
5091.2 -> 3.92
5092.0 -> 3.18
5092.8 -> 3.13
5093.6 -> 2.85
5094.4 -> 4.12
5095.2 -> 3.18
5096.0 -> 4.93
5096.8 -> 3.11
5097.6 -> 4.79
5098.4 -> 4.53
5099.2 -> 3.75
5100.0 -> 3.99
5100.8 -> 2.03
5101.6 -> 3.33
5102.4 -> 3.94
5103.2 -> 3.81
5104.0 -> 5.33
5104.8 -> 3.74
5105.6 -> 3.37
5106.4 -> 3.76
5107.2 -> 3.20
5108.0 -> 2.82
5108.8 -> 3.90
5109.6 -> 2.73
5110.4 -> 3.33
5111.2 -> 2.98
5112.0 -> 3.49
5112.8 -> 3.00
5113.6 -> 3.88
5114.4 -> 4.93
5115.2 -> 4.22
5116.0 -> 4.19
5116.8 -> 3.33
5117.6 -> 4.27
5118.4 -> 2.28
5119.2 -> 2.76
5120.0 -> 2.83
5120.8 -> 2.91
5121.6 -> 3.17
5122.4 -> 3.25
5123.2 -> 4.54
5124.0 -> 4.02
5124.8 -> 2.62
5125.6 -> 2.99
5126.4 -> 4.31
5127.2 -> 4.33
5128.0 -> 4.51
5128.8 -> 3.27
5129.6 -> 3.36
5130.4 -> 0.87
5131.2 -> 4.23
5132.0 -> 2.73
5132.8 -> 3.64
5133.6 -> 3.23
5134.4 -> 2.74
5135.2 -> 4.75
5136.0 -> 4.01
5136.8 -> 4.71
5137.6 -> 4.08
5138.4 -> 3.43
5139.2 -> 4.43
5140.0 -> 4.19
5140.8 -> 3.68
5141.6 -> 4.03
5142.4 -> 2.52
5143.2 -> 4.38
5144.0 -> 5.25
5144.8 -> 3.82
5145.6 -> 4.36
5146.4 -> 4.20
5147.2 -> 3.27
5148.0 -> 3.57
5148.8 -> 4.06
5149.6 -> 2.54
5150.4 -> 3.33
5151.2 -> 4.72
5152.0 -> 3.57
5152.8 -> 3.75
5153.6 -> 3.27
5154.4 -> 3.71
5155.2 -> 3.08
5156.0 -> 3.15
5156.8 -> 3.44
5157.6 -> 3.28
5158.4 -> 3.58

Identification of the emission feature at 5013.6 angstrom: H-gamma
